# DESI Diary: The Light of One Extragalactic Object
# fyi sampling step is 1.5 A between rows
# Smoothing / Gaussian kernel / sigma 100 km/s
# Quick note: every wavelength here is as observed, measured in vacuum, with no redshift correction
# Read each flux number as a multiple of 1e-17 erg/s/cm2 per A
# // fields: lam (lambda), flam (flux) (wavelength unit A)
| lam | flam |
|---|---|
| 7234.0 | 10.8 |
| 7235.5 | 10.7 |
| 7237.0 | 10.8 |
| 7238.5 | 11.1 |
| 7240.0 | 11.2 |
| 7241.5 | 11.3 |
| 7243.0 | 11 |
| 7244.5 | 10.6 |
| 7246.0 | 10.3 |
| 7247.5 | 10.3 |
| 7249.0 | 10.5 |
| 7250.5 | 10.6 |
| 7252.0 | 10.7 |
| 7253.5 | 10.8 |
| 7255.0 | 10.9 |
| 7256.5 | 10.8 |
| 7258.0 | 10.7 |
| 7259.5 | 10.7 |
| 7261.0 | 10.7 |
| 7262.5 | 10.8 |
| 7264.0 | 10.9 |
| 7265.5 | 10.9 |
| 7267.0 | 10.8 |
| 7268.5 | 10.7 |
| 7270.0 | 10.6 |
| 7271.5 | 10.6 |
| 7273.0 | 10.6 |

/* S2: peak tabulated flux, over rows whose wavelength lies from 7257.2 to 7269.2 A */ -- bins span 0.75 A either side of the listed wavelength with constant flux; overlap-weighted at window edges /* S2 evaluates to 10.9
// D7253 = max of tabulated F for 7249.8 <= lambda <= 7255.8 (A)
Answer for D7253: 10.9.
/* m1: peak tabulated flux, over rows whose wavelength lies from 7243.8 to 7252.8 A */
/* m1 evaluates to 10.7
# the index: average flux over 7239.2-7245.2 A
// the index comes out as 11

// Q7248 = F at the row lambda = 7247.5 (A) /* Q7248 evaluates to 10.3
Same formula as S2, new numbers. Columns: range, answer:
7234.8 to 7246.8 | 11.3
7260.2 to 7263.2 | 10.8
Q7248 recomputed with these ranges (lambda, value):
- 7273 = 10.6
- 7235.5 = 10.7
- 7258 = 10.7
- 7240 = 11.2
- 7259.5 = 10.7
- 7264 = 10.9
